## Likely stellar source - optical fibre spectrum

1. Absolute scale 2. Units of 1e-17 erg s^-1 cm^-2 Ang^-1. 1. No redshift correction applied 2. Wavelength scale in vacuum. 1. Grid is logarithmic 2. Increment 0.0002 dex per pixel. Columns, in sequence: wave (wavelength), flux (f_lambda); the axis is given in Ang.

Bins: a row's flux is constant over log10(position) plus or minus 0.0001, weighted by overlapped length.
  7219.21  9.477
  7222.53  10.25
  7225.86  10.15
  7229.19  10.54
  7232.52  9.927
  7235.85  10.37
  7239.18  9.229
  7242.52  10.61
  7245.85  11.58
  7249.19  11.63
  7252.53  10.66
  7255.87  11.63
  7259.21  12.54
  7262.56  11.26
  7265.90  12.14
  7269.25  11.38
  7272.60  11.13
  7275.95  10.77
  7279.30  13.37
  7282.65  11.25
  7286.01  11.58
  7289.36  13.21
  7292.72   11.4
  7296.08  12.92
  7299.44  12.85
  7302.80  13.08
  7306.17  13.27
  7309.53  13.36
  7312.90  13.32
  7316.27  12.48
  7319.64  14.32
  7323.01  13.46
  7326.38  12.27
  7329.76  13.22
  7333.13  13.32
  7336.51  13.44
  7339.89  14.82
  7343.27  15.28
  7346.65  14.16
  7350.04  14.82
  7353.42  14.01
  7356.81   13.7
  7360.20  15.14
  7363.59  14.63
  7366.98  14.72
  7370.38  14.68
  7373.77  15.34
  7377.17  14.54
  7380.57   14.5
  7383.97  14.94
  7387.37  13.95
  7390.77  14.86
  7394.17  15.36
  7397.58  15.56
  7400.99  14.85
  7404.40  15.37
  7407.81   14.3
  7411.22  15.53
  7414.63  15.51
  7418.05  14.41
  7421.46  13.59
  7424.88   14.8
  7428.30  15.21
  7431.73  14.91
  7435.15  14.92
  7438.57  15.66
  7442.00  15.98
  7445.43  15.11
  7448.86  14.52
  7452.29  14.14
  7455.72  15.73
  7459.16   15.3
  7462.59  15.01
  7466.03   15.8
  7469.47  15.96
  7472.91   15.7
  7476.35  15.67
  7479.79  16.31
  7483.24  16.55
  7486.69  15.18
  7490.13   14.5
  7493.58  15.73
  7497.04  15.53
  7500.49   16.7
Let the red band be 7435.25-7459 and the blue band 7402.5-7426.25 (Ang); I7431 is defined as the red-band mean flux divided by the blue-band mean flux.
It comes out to 1.03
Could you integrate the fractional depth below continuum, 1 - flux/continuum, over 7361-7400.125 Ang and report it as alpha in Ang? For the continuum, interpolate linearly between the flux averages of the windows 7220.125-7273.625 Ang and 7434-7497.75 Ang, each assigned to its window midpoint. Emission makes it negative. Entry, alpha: -3.3 Ang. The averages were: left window 10.9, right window 15.4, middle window 14.8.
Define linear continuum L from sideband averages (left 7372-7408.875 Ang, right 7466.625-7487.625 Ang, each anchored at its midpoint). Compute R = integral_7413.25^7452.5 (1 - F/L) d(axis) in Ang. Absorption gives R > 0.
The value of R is 1.19 Ang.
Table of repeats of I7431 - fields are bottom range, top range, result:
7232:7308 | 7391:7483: 1.30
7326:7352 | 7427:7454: 1.07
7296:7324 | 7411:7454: 1.13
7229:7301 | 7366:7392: 1.28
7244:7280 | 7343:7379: 1.26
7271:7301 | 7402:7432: 1.23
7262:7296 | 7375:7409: 1.26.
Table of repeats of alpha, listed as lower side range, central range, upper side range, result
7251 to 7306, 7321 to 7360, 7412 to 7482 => -2.17 Ang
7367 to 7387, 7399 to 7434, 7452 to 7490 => 0.55 Ang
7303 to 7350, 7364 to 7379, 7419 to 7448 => -0.64 Ang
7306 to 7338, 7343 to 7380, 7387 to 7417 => -1.22 Ang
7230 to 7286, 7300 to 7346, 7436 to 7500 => -3.55 Ang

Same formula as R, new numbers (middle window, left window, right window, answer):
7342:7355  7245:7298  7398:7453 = -1.15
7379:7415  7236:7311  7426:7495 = -1.98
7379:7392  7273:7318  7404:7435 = -0.33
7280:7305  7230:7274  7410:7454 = -0.92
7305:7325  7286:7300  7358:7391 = -0.45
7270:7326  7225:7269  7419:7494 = -2.58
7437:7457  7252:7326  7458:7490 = 0.02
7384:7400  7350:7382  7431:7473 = -0.14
